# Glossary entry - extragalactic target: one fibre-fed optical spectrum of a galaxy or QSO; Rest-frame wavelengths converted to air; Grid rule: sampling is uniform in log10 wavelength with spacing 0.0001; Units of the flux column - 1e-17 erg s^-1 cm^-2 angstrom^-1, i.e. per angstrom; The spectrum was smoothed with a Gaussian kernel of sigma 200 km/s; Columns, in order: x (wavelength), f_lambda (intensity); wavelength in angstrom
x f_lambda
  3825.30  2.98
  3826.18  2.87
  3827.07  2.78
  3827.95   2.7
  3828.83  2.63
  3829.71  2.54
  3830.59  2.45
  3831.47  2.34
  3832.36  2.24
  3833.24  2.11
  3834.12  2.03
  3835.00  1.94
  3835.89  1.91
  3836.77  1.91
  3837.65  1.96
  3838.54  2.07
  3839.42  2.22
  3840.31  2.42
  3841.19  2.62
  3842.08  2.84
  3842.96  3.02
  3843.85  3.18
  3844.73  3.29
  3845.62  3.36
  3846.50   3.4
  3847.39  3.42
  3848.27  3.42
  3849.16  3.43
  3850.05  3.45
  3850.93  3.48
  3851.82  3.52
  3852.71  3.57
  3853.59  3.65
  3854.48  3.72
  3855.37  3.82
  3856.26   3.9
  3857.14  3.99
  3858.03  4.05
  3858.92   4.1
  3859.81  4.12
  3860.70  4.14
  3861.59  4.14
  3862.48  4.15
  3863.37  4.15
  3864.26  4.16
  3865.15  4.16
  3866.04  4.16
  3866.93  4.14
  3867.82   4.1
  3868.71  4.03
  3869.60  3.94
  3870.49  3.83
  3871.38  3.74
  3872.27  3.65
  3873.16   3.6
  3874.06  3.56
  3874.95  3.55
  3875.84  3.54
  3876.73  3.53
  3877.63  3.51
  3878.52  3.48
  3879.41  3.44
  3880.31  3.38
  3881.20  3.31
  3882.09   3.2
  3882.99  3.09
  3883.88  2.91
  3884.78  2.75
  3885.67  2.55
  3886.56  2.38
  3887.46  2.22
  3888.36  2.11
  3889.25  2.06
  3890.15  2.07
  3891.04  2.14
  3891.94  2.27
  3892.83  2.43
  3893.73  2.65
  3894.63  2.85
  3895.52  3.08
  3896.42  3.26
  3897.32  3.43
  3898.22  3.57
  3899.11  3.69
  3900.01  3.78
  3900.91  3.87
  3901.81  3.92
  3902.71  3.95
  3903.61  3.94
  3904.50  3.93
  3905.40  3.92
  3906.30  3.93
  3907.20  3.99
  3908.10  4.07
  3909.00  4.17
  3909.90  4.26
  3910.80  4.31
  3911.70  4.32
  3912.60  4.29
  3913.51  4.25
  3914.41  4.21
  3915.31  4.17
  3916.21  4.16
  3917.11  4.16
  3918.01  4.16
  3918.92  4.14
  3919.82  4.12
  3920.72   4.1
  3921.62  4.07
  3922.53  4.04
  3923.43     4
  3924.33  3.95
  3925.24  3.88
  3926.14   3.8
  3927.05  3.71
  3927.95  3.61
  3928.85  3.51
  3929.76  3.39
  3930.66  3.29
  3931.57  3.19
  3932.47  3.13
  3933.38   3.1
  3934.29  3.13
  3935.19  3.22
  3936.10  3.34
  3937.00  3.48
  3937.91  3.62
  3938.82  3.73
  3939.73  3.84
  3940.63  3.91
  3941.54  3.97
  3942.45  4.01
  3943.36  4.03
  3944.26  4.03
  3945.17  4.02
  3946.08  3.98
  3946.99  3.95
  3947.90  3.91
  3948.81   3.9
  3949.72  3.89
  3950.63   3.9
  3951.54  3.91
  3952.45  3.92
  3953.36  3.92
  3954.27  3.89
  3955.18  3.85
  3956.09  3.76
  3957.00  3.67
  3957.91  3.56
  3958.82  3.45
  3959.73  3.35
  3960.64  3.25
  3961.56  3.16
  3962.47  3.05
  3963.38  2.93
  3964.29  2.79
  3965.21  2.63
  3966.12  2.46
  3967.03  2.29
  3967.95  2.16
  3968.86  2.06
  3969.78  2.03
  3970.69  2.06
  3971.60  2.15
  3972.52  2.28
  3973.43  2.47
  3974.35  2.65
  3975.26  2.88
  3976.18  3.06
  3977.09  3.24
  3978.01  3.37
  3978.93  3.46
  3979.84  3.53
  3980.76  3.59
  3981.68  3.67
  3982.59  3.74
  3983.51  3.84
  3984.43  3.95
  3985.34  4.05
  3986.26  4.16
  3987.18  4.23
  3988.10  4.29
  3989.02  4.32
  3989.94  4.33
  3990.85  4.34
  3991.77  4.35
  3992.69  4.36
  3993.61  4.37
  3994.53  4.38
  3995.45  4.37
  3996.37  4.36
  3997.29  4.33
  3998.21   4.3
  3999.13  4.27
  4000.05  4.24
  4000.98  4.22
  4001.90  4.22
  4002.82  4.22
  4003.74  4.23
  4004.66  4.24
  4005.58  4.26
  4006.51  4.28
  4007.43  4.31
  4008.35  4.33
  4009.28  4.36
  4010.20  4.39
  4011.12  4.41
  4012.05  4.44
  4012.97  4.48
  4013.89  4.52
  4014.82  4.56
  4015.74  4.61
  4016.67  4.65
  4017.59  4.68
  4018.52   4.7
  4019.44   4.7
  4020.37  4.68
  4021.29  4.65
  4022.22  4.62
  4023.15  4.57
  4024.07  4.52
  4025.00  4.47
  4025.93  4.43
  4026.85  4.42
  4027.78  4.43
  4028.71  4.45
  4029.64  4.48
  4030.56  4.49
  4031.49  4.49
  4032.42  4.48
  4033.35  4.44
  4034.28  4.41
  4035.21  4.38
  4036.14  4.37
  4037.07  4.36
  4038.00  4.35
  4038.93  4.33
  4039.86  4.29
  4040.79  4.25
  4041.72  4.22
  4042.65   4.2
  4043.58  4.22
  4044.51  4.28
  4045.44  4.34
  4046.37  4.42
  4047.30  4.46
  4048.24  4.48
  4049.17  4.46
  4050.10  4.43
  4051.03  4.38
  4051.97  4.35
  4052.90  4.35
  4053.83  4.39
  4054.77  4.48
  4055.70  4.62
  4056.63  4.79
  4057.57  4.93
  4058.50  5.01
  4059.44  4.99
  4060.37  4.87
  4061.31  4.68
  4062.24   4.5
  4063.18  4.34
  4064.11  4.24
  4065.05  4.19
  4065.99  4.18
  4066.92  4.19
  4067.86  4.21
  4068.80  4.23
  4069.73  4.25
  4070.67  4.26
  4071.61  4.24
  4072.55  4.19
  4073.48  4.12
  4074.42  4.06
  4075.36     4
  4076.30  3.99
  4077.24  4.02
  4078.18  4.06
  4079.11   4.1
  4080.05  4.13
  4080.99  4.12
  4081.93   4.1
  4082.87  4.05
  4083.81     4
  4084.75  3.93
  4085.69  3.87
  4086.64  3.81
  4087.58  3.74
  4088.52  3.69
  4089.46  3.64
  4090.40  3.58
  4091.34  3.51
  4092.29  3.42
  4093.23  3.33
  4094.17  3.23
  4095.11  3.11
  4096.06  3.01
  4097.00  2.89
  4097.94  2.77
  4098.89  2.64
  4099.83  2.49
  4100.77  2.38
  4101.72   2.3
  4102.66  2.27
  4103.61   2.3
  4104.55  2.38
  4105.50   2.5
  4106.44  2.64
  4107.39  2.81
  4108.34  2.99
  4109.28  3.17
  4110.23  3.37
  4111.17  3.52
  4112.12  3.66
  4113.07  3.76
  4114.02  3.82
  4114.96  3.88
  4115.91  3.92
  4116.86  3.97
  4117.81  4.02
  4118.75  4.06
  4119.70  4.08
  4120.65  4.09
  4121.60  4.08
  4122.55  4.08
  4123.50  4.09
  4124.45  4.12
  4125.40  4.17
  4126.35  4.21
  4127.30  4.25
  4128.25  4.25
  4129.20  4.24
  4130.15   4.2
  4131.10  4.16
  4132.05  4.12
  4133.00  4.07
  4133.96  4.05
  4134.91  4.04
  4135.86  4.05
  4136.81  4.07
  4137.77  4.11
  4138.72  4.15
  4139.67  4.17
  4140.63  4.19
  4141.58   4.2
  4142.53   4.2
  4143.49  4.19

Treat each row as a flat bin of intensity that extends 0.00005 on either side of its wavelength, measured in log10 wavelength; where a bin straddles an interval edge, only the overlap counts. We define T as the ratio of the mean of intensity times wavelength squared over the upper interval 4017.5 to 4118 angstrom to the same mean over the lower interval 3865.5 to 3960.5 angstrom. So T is 1.2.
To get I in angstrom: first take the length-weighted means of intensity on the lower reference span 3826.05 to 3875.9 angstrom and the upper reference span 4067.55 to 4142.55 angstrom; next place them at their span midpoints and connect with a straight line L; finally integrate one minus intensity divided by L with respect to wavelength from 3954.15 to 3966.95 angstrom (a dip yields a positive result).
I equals 0.9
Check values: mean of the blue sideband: 3.29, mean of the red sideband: 3.72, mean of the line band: 3.23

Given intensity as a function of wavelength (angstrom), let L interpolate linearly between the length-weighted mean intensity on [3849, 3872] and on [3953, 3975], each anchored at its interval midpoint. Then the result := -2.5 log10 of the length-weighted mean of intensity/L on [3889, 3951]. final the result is -0.12 mag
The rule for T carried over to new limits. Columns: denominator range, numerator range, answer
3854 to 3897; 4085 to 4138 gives 1.18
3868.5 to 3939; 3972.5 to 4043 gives 1.26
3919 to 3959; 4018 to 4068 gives 1.25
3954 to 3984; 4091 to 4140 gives 1.26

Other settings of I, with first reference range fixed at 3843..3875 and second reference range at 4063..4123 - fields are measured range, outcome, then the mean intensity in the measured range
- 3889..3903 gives 2.5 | 3.07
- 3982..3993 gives -1.4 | 4.16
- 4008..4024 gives -3.8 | 4.55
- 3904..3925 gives -2.1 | 4.12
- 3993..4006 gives -2.1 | 4.29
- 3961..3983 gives 5.2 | 2.82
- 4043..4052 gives -1.8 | 4.38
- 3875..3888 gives 2.3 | 3.1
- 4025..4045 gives -3.9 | 4.37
